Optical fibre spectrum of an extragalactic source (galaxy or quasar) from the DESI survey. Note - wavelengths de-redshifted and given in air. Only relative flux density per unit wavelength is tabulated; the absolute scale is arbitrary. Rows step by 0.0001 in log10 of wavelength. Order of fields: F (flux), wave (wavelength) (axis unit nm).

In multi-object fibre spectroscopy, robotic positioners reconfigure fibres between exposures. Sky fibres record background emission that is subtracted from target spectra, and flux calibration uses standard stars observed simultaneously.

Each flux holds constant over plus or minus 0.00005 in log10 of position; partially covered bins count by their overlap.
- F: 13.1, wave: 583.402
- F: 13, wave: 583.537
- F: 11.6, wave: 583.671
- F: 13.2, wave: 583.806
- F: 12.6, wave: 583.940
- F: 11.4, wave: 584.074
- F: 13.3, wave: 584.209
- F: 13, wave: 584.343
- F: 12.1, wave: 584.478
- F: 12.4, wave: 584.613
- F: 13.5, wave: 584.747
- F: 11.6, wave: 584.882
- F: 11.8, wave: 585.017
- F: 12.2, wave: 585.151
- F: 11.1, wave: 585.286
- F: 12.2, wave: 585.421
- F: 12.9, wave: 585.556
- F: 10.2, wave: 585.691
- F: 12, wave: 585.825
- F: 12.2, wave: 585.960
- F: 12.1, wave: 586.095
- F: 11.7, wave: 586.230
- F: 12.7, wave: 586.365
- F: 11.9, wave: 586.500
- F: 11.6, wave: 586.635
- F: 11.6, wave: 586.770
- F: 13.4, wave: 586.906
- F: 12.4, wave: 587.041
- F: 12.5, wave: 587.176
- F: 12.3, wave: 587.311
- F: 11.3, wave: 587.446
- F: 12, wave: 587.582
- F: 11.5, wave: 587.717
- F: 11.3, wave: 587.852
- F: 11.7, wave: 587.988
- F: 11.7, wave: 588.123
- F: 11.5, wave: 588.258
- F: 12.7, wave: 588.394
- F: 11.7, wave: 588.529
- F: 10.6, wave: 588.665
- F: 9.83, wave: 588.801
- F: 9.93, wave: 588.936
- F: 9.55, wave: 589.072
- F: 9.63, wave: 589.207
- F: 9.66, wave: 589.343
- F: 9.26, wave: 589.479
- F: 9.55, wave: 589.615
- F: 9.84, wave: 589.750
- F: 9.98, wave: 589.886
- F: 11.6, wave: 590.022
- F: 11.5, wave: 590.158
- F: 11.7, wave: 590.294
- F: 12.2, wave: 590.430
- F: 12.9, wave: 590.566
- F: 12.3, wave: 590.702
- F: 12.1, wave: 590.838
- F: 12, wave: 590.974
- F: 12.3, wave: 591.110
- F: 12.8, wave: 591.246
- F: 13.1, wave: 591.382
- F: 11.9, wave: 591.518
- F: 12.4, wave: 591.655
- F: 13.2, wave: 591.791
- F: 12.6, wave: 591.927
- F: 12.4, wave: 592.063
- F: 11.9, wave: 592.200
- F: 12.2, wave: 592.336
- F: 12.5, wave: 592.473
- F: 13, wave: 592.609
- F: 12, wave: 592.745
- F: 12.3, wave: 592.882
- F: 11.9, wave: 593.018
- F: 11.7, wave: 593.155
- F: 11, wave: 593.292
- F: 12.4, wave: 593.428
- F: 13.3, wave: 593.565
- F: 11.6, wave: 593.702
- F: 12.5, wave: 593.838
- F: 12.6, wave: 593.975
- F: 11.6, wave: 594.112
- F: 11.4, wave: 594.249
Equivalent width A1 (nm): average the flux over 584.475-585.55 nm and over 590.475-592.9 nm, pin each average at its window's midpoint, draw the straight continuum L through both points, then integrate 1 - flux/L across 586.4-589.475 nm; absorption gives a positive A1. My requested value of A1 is 0.23 nm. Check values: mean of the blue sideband 12.2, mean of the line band 11.3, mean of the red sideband 12.4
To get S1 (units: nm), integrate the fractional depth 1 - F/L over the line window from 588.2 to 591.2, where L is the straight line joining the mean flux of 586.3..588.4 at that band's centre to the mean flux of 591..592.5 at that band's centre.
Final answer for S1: 0.30 nm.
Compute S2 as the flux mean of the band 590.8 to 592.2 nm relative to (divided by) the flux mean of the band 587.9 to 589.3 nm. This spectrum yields 1.15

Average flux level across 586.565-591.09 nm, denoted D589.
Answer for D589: 11.3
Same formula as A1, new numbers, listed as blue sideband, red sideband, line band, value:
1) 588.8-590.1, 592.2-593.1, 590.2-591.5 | -0.17 nm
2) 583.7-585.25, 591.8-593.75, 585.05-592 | 0.40 nm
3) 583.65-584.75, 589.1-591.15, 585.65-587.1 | 0.00 nm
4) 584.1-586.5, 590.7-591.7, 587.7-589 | 0.11 nm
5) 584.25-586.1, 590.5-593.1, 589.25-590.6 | 0.17 nm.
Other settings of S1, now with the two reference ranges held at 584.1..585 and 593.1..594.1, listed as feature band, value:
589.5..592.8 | 0.074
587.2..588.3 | 0.061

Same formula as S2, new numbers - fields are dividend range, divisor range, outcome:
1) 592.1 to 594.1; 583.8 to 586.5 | 1.00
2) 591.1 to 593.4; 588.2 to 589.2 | 1.15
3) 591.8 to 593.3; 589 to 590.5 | 1.17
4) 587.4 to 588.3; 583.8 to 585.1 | 0.93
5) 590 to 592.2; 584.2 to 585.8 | 1.01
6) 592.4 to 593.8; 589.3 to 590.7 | 1.12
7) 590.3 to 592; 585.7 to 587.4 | 1.03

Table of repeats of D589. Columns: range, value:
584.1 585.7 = 12.2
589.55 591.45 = 11.7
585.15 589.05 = 11.7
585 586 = 11.8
